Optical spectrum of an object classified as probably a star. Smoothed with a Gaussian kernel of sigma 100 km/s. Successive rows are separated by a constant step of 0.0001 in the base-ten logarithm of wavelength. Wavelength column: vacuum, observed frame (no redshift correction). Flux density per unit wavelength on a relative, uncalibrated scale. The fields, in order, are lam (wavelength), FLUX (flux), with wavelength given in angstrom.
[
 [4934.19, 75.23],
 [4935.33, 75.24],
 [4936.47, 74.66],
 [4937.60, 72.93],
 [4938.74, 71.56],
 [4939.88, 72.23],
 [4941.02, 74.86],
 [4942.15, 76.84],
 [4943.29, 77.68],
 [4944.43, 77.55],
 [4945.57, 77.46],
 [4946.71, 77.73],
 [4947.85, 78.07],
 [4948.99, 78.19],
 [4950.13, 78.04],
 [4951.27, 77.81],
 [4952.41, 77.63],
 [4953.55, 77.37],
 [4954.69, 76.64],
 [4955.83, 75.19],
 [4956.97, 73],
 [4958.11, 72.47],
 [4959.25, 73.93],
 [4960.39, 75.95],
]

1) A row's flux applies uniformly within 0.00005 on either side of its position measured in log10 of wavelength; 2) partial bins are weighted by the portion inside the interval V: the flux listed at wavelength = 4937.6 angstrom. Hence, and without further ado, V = 72.93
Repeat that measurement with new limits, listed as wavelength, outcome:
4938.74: 71.56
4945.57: 77.46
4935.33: 75.24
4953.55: 77.37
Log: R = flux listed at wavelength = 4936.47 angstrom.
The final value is 74.66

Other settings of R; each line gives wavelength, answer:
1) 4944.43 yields 77.55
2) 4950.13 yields 78.04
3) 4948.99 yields 78.19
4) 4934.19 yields 75.23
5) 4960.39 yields 75.95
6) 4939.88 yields 72.23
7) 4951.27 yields 77.81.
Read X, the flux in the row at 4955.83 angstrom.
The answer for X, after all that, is 75.19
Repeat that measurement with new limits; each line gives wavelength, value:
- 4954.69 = 76.64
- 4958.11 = 72.47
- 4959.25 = 73.93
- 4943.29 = 77.68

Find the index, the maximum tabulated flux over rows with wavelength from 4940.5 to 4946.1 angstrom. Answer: 77.68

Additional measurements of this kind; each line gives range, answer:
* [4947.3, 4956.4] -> 78.19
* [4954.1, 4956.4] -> 76.64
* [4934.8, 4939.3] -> 75.24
